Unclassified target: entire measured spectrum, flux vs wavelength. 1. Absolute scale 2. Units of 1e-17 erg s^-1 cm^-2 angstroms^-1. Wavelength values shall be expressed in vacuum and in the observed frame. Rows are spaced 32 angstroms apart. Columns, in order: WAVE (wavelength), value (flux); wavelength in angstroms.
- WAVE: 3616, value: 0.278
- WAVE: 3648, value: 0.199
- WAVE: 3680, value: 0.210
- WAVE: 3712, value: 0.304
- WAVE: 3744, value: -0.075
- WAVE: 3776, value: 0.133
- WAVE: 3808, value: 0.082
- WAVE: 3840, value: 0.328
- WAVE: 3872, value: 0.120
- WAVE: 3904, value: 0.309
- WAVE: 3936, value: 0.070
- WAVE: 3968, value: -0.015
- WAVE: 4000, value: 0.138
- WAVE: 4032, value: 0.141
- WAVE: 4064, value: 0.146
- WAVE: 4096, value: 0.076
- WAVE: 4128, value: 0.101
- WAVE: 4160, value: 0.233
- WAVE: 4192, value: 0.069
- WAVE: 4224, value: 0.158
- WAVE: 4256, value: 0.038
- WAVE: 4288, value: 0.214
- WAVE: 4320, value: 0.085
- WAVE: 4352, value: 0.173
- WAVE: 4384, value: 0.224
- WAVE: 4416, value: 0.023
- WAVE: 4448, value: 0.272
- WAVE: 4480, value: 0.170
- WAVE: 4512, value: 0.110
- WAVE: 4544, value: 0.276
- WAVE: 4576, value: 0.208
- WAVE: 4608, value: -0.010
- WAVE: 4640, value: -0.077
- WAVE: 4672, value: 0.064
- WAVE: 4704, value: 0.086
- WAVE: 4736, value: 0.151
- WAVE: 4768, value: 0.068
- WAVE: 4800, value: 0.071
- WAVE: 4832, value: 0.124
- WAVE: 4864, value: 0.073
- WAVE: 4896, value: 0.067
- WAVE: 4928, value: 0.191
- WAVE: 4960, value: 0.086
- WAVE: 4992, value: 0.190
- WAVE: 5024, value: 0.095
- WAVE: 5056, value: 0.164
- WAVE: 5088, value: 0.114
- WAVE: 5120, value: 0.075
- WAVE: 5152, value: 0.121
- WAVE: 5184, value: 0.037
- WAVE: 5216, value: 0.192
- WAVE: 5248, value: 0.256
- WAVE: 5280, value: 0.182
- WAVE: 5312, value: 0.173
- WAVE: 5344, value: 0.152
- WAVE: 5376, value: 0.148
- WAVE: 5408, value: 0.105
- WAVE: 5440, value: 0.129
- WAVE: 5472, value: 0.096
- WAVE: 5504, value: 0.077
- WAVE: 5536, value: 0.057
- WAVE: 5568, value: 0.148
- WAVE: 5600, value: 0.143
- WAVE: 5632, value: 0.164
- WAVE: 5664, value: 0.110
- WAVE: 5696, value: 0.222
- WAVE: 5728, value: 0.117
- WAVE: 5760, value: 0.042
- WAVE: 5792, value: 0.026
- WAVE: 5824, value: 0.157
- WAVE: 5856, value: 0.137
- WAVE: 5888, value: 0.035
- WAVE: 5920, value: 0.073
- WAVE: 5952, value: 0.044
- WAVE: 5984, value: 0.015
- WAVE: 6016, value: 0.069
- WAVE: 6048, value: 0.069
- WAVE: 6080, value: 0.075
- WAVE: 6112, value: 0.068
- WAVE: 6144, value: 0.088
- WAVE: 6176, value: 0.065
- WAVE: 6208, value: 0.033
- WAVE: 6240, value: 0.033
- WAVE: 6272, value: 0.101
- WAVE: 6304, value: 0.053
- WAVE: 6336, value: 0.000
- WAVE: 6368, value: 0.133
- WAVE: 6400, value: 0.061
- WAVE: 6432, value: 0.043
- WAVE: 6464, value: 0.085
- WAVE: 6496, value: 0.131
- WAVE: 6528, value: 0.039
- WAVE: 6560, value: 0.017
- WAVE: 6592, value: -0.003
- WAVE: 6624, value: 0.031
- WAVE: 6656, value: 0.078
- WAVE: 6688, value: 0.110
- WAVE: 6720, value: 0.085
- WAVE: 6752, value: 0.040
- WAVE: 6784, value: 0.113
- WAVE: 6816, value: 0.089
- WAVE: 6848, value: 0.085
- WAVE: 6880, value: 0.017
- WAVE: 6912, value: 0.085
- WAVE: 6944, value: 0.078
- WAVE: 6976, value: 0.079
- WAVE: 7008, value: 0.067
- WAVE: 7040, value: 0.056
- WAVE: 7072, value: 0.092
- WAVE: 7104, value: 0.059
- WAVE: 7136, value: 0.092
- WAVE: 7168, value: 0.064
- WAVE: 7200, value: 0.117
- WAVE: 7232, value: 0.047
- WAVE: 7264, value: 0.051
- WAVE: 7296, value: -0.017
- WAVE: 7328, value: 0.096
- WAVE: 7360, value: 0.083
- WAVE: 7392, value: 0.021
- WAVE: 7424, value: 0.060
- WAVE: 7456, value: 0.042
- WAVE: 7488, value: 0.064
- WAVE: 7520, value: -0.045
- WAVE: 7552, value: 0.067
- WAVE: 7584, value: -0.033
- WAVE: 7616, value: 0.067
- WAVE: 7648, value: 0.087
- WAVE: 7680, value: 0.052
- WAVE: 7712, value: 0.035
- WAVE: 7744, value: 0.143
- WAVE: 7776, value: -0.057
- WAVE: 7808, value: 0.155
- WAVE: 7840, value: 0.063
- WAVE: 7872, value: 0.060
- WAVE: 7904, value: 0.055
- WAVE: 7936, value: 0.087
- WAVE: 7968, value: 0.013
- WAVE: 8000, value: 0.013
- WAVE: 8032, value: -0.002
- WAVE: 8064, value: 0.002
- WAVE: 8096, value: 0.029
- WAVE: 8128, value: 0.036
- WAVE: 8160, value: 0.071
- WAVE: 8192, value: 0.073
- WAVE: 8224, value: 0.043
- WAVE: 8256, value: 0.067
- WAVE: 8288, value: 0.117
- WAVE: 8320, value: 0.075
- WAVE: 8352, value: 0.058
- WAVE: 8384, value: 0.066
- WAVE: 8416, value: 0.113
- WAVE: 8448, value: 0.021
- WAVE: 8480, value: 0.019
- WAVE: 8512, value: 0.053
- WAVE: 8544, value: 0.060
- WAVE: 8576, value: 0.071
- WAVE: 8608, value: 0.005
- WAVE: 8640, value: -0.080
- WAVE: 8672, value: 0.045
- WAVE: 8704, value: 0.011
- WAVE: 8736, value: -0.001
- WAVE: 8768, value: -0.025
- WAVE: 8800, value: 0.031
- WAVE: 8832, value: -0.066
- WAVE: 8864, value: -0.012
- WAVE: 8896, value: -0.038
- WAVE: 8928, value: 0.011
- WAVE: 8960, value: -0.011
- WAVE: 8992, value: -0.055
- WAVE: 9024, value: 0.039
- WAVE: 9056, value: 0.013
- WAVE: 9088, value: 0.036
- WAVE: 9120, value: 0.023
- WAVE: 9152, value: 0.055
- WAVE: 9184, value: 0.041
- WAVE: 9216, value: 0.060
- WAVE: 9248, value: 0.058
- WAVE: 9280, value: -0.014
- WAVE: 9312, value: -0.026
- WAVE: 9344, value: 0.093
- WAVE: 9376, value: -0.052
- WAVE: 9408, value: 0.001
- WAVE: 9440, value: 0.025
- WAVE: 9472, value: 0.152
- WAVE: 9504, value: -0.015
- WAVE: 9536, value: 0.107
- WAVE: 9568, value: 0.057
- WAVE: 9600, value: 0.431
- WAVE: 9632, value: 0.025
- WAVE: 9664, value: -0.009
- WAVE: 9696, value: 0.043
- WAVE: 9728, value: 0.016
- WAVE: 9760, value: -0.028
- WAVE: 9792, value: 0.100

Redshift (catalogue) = 1.57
